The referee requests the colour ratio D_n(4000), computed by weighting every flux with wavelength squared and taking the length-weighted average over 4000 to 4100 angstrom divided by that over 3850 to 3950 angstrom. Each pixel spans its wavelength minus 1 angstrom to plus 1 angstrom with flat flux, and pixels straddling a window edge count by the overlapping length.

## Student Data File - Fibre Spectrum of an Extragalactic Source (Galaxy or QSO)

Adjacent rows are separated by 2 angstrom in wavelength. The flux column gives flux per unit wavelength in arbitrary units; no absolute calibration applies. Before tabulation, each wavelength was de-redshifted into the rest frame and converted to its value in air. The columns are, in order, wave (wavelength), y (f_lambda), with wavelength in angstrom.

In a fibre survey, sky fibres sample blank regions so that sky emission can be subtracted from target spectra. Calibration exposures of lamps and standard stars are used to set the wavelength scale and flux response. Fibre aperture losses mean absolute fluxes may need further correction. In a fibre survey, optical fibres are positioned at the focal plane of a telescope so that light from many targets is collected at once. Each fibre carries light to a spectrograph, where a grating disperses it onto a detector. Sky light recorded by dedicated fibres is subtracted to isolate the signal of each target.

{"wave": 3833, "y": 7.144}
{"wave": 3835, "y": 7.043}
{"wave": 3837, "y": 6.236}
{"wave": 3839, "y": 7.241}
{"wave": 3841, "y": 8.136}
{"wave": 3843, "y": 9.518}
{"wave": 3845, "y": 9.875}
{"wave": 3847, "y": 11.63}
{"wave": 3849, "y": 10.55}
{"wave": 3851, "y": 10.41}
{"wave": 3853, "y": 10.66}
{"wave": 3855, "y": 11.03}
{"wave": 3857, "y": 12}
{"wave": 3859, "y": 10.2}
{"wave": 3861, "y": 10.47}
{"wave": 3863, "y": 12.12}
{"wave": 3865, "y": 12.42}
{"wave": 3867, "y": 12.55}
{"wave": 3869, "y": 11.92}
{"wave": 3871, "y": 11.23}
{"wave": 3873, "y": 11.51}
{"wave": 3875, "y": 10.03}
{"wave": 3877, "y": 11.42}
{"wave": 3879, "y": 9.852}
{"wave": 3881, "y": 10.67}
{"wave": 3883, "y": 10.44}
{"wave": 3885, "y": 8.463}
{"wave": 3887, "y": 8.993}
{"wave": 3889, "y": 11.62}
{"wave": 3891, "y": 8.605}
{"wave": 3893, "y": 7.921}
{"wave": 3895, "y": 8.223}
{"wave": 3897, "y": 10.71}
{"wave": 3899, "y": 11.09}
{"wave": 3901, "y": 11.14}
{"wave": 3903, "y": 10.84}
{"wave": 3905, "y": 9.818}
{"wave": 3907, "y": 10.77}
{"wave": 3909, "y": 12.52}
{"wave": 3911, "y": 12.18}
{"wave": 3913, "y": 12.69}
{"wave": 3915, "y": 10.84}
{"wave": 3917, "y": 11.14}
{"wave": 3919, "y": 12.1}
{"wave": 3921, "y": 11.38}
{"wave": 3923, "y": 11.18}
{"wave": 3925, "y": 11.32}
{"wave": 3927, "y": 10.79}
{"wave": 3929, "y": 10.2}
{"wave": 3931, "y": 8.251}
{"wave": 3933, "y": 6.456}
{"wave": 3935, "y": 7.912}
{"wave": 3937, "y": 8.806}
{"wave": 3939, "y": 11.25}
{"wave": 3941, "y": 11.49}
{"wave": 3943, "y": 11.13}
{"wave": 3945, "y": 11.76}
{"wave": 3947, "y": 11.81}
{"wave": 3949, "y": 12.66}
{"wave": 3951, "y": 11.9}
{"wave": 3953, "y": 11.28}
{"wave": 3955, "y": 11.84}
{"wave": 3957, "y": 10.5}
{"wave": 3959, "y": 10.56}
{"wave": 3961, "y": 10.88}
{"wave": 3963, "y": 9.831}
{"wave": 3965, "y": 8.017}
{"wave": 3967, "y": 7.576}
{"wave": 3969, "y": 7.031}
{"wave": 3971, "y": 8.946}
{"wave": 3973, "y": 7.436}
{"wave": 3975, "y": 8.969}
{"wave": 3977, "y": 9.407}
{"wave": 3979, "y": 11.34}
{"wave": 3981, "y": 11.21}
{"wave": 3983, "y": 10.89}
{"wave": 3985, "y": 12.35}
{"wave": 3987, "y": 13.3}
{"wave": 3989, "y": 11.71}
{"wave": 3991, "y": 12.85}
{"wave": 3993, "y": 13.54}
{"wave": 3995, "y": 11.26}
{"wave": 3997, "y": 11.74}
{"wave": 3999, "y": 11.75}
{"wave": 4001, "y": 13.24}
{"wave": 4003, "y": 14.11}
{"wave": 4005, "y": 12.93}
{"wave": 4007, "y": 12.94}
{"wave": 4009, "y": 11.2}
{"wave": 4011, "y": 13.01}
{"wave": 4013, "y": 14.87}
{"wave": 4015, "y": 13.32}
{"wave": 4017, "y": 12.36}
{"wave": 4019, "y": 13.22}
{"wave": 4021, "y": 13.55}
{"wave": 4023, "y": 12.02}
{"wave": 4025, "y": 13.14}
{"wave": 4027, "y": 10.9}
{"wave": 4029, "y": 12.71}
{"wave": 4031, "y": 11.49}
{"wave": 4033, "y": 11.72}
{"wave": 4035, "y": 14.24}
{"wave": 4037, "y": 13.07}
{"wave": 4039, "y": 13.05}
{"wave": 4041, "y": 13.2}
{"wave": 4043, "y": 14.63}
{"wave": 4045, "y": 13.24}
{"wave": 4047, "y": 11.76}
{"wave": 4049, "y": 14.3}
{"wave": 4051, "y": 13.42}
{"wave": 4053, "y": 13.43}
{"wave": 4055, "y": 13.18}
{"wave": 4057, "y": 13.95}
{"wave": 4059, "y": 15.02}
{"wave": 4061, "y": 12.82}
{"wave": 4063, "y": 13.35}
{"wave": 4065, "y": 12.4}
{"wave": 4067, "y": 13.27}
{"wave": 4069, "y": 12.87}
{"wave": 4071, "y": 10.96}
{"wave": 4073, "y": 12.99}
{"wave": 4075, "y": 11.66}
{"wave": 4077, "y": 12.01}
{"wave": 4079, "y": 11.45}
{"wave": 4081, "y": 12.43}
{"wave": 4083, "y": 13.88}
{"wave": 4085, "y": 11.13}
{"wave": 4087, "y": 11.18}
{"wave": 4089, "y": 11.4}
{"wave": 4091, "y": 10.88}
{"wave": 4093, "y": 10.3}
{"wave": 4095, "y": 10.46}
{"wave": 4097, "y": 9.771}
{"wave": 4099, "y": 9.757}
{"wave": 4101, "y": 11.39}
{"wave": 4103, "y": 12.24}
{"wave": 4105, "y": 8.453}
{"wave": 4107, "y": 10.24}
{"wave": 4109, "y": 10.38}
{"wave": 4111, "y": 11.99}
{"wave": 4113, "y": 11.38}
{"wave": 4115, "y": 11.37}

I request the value 1.3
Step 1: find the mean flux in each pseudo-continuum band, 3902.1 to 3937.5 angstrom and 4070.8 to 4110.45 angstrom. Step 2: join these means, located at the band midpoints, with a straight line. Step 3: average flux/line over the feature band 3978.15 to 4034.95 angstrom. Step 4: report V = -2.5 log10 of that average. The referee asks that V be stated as -0.15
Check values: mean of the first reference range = 10.5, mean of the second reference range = 11.2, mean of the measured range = 12.5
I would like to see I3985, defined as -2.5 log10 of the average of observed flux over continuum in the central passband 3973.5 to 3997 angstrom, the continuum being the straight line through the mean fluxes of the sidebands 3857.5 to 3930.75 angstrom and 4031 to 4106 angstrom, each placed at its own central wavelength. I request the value 0.01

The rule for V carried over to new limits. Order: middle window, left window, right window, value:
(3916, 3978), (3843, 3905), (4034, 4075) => 0.151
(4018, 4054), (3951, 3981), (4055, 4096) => -0.146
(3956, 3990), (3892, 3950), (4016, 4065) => 0.171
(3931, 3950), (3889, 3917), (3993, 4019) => 0.118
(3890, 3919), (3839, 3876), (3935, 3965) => 0.020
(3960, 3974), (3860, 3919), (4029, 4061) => 0.372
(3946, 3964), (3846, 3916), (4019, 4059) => 0.056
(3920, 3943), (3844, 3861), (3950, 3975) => -0.002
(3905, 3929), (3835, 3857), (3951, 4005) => -0.116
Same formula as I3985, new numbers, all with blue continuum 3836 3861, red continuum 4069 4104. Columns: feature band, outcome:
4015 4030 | -0.147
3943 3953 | -0.133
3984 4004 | -0.165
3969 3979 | 0.212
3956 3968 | 0.111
